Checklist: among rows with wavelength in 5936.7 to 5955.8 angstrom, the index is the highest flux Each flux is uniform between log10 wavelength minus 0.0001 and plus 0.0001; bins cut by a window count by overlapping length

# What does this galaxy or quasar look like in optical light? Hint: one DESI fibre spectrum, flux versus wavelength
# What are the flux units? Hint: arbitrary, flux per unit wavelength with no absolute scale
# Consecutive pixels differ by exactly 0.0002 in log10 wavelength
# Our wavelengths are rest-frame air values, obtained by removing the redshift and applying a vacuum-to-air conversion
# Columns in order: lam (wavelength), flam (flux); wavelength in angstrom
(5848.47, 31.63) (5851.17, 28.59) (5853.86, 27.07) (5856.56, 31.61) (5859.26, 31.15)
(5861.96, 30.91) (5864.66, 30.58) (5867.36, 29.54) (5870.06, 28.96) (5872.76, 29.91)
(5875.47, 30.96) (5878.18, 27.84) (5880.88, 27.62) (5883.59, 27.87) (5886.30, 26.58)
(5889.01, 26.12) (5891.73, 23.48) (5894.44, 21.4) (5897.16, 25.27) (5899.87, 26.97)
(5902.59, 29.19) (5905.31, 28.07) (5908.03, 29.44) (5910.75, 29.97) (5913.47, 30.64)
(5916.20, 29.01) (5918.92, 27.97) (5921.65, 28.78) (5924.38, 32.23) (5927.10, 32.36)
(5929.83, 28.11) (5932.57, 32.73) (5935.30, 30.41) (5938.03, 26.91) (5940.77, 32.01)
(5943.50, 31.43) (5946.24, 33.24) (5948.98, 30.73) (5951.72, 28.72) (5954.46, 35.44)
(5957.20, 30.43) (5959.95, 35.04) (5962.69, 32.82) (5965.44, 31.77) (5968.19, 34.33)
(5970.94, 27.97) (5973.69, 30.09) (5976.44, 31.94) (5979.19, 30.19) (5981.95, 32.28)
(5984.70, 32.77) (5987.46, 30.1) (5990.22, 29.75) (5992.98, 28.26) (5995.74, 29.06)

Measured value 35.44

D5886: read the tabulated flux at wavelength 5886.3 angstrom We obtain 26.58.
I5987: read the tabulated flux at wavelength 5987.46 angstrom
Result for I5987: 30.1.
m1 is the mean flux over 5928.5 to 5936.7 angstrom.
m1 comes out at 30.4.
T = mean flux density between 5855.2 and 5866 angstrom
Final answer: 31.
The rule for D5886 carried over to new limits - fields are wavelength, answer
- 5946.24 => 33.24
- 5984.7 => 32.77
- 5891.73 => 23.48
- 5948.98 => 30.73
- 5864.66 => 30.58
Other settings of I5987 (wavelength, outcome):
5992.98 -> 28.26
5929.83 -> 28.11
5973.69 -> 30.09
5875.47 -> 30.96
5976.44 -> 31.94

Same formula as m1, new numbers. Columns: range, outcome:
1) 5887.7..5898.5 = 24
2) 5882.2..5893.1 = 26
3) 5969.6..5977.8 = 30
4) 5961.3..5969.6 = 33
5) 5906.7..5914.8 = 30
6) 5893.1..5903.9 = 25.7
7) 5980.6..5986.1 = 32.5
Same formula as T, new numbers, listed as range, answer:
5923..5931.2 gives 30.9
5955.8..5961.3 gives 32.7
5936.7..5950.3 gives 30.9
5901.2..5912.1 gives 29.2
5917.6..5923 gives 28.4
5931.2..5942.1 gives 30.5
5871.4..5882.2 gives 29.1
